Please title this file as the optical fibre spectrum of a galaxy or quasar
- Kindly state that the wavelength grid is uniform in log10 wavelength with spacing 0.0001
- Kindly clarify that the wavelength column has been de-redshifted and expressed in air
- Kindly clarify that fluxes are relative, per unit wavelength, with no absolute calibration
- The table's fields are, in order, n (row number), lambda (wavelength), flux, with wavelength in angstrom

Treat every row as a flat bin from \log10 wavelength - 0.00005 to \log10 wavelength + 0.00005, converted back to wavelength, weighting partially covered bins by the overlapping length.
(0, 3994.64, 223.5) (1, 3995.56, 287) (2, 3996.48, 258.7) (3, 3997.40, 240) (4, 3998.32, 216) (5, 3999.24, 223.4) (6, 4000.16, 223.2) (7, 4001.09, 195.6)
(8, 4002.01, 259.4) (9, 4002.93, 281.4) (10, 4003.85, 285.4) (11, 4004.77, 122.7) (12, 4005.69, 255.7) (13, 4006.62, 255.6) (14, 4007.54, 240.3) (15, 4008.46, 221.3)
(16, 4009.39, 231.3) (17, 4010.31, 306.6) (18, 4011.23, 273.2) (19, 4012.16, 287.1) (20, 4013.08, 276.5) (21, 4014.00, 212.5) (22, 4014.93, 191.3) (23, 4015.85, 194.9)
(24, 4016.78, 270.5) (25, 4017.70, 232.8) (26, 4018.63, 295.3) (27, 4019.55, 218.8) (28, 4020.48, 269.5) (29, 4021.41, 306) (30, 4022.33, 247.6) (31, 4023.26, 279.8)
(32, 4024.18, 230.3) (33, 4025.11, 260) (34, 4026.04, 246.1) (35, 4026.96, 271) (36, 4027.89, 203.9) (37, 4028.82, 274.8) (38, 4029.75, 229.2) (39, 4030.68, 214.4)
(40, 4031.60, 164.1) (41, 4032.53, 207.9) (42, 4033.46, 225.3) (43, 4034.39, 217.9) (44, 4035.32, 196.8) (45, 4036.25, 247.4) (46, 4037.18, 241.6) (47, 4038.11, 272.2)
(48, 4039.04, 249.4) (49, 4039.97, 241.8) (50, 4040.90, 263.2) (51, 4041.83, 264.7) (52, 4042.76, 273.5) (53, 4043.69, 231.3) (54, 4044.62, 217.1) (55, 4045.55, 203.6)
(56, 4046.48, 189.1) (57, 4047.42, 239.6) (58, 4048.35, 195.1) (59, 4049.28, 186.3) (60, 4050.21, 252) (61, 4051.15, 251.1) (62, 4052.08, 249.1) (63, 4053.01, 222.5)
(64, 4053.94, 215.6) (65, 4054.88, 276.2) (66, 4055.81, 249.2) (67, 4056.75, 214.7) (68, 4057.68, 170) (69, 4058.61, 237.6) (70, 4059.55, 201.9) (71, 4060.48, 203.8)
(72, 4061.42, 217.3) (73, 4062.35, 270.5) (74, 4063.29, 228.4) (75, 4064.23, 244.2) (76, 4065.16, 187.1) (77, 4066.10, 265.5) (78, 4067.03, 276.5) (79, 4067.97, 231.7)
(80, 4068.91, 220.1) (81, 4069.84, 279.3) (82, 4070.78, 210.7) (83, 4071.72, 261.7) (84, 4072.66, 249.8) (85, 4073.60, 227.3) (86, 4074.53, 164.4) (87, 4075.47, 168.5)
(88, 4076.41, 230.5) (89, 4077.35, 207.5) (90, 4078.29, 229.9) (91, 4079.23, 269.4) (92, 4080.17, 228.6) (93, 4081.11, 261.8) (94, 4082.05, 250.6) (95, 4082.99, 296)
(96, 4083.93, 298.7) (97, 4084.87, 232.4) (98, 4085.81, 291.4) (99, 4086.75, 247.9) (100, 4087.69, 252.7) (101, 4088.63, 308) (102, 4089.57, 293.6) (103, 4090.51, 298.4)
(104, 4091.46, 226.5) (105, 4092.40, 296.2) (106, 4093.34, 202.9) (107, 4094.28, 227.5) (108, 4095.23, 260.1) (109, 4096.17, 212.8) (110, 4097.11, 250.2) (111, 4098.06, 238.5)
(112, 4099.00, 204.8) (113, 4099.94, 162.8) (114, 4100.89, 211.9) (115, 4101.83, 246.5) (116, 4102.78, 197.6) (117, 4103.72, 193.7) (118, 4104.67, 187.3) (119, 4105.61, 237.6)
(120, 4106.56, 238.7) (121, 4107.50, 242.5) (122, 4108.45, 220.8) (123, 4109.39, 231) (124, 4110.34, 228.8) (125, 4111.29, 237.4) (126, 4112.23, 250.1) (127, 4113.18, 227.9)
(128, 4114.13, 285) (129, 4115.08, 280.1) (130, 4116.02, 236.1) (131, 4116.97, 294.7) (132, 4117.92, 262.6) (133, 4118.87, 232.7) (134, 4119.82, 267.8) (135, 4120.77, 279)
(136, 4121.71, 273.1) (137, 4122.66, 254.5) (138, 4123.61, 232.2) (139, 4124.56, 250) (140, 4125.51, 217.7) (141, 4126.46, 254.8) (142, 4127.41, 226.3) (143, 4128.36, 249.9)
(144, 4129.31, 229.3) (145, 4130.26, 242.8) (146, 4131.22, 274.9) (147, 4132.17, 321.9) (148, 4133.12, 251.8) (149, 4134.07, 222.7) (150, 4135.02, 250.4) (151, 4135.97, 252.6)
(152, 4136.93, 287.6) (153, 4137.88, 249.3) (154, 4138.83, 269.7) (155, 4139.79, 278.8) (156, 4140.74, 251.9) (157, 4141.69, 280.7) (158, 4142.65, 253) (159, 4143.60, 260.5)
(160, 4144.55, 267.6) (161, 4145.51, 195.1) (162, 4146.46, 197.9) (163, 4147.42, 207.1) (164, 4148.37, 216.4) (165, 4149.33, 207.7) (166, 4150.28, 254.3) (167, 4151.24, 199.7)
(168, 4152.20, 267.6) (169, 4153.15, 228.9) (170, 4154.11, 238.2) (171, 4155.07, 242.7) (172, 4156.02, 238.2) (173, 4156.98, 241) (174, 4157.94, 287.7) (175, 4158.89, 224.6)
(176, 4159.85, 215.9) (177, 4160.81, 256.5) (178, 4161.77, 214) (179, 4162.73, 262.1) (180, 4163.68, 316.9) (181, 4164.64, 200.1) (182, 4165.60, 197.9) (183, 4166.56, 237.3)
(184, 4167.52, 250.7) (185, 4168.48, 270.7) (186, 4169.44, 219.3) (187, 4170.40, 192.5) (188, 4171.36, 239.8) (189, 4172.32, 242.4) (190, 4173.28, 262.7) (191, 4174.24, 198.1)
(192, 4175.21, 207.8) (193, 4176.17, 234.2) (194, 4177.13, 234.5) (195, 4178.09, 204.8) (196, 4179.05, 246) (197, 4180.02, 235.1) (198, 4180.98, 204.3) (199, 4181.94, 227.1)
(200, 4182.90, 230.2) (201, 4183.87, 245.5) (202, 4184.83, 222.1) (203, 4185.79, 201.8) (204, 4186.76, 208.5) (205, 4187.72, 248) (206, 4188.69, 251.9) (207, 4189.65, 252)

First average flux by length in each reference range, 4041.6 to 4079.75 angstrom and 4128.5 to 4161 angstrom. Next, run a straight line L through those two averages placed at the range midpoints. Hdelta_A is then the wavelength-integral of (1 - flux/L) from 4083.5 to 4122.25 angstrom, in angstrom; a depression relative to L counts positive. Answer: -1.35 angstrom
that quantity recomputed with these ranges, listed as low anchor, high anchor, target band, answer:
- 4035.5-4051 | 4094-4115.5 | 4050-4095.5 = -1.9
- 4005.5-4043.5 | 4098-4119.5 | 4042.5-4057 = 0.8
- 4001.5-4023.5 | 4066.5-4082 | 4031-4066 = 1.8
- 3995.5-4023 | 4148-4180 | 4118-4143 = -2.0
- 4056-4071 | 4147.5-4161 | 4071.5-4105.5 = -1.1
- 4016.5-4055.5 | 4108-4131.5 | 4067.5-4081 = 0.9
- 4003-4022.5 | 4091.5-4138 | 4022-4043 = 0.6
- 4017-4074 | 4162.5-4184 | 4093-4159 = -2.2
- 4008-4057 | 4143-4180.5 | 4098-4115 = 0.8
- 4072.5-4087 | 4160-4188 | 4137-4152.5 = -0.5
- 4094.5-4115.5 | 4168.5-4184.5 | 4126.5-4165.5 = -2.9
